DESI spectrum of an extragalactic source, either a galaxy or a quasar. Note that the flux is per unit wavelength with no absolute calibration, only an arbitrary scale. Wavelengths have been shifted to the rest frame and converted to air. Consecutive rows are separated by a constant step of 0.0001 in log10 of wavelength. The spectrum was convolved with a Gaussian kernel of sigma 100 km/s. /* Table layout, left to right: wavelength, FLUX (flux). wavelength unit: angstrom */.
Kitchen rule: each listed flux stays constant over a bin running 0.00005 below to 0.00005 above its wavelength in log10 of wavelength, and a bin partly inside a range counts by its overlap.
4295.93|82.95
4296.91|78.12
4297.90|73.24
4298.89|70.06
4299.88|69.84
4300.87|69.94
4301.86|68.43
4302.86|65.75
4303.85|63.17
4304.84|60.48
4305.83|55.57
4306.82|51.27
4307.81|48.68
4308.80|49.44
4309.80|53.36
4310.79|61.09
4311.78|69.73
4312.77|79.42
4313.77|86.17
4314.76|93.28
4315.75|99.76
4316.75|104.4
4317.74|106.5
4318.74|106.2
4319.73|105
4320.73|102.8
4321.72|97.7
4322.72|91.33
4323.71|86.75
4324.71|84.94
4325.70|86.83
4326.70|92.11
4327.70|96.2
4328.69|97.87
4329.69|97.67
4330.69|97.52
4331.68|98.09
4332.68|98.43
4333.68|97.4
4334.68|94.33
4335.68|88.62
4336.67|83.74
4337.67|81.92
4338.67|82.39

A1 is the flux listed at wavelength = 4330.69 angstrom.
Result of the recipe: 97.52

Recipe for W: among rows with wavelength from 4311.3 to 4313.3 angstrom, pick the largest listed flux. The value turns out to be 79.42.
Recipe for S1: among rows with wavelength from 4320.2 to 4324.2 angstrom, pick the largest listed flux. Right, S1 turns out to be 102.8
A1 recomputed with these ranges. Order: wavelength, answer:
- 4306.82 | 51.27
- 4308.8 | 49.44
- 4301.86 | 68.43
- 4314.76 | 93.28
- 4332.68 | 98.43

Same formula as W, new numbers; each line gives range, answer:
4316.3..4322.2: 106.5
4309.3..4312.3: 69.73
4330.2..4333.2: 98.43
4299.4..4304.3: 69.94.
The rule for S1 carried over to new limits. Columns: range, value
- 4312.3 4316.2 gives 99.76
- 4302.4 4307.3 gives 65.75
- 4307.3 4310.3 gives 53.36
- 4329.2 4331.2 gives 97.67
